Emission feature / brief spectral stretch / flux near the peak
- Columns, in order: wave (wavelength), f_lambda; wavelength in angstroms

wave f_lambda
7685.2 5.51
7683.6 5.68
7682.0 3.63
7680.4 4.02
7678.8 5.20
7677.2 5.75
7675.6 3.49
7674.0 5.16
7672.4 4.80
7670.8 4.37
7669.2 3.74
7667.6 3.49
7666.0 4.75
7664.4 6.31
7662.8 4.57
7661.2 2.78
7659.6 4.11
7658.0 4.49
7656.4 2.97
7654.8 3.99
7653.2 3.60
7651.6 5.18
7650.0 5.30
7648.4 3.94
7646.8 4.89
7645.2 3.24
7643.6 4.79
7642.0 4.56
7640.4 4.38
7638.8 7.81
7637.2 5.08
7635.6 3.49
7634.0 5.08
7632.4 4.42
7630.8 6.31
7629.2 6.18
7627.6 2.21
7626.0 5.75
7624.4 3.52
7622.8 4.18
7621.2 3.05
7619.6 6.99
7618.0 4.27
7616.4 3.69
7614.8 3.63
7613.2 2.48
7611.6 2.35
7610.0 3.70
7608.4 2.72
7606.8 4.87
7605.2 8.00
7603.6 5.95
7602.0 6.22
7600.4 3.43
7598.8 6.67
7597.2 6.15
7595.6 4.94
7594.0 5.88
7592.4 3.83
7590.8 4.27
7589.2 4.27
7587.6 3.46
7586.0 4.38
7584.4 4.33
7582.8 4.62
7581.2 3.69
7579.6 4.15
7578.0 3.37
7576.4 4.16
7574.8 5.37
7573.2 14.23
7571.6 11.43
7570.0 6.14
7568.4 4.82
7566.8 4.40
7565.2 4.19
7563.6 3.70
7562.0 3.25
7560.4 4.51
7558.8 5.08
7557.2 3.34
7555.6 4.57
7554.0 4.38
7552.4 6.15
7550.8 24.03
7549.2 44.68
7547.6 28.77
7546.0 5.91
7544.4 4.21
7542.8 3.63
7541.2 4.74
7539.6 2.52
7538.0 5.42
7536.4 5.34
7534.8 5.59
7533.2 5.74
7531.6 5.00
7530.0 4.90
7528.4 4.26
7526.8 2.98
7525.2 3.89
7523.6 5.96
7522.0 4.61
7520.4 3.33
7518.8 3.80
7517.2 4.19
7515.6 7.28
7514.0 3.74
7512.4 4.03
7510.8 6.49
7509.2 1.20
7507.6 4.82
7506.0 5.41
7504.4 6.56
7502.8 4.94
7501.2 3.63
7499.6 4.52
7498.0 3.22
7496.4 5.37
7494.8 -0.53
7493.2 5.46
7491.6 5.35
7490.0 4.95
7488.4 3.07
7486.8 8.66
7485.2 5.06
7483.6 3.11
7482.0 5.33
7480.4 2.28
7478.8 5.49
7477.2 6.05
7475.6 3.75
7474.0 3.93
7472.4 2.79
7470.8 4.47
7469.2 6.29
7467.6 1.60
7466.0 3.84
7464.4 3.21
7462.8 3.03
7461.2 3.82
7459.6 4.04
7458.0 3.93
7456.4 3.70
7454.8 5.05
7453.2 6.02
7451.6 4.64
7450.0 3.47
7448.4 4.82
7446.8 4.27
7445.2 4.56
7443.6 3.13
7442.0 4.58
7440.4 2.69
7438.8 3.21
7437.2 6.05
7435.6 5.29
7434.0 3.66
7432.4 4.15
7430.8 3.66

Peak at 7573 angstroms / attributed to [N II]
